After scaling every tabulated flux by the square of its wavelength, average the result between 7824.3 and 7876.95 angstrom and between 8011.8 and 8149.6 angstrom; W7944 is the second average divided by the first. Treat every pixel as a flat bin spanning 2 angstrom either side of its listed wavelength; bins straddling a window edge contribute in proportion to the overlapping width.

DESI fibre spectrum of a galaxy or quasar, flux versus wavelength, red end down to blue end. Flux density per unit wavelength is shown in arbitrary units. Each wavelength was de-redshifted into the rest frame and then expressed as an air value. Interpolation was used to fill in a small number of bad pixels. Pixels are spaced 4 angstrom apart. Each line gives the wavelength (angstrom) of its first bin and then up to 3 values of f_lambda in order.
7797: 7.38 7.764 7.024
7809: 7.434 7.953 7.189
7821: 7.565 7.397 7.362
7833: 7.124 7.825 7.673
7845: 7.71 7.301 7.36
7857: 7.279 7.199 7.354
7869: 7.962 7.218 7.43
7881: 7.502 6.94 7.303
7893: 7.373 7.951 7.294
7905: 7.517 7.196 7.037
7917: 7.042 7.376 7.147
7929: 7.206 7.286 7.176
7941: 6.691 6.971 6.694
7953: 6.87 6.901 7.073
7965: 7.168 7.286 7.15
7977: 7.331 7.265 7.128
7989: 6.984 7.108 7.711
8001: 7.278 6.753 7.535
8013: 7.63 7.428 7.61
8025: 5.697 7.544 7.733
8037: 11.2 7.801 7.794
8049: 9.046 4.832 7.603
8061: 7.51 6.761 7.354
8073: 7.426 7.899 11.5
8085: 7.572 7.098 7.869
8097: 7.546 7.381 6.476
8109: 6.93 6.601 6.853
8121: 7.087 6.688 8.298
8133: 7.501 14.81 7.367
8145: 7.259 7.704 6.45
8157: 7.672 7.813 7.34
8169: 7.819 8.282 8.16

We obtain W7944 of 1.10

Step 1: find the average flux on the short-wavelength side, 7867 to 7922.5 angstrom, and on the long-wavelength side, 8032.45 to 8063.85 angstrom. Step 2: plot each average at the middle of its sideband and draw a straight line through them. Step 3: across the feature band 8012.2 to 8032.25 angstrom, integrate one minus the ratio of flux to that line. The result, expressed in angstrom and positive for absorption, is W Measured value 1.6 angstrom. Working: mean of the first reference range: 7.37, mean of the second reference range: 7.92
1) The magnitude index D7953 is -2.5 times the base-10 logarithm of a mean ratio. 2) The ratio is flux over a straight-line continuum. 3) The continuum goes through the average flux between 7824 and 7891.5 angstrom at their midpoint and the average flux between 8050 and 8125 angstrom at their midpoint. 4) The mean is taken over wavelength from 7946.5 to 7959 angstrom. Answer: 0.09 mag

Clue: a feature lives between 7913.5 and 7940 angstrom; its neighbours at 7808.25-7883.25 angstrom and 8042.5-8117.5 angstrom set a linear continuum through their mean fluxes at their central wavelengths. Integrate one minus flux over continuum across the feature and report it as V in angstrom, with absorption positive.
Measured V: 1.1 angstrom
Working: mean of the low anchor 7.46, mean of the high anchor 7.49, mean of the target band 7.18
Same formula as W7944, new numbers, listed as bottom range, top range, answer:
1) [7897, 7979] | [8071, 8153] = 1.15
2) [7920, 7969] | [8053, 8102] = 1.13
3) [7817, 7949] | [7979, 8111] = 1.07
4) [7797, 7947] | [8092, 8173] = 1.12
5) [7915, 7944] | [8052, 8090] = 1.11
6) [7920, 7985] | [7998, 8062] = 1.09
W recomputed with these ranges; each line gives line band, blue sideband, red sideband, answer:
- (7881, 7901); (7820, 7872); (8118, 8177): 0.40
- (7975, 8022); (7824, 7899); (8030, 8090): 2.92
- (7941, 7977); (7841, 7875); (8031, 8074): 2.75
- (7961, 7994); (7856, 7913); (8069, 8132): 1.23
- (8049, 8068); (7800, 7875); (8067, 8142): 2.12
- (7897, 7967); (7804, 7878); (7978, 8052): 3.69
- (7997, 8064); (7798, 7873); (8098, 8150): 0.97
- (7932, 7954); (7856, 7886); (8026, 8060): 1.87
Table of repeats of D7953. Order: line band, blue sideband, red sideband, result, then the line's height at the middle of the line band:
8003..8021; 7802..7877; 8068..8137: 0.04 mag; 7.64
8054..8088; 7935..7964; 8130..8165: -0.01 mag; 7.75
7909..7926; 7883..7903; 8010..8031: 0.03 mag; 7.34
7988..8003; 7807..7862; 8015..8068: 0.04 mag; 7.55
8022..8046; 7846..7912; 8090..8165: -0.05 mag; 7.56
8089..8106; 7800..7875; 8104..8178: 0.05 mag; 7.71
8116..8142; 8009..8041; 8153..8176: -0.10 mag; 7.72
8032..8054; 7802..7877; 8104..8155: -0.08 mag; 7.64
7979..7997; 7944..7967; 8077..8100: 0.01 mag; 7.26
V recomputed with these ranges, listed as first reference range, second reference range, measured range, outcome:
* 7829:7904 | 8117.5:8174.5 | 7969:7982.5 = 0.7 angstrom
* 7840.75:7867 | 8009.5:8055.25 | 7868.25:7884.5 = 0.0 angstrom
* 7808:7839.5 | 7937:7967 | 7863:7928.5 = -1.6 angstrom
